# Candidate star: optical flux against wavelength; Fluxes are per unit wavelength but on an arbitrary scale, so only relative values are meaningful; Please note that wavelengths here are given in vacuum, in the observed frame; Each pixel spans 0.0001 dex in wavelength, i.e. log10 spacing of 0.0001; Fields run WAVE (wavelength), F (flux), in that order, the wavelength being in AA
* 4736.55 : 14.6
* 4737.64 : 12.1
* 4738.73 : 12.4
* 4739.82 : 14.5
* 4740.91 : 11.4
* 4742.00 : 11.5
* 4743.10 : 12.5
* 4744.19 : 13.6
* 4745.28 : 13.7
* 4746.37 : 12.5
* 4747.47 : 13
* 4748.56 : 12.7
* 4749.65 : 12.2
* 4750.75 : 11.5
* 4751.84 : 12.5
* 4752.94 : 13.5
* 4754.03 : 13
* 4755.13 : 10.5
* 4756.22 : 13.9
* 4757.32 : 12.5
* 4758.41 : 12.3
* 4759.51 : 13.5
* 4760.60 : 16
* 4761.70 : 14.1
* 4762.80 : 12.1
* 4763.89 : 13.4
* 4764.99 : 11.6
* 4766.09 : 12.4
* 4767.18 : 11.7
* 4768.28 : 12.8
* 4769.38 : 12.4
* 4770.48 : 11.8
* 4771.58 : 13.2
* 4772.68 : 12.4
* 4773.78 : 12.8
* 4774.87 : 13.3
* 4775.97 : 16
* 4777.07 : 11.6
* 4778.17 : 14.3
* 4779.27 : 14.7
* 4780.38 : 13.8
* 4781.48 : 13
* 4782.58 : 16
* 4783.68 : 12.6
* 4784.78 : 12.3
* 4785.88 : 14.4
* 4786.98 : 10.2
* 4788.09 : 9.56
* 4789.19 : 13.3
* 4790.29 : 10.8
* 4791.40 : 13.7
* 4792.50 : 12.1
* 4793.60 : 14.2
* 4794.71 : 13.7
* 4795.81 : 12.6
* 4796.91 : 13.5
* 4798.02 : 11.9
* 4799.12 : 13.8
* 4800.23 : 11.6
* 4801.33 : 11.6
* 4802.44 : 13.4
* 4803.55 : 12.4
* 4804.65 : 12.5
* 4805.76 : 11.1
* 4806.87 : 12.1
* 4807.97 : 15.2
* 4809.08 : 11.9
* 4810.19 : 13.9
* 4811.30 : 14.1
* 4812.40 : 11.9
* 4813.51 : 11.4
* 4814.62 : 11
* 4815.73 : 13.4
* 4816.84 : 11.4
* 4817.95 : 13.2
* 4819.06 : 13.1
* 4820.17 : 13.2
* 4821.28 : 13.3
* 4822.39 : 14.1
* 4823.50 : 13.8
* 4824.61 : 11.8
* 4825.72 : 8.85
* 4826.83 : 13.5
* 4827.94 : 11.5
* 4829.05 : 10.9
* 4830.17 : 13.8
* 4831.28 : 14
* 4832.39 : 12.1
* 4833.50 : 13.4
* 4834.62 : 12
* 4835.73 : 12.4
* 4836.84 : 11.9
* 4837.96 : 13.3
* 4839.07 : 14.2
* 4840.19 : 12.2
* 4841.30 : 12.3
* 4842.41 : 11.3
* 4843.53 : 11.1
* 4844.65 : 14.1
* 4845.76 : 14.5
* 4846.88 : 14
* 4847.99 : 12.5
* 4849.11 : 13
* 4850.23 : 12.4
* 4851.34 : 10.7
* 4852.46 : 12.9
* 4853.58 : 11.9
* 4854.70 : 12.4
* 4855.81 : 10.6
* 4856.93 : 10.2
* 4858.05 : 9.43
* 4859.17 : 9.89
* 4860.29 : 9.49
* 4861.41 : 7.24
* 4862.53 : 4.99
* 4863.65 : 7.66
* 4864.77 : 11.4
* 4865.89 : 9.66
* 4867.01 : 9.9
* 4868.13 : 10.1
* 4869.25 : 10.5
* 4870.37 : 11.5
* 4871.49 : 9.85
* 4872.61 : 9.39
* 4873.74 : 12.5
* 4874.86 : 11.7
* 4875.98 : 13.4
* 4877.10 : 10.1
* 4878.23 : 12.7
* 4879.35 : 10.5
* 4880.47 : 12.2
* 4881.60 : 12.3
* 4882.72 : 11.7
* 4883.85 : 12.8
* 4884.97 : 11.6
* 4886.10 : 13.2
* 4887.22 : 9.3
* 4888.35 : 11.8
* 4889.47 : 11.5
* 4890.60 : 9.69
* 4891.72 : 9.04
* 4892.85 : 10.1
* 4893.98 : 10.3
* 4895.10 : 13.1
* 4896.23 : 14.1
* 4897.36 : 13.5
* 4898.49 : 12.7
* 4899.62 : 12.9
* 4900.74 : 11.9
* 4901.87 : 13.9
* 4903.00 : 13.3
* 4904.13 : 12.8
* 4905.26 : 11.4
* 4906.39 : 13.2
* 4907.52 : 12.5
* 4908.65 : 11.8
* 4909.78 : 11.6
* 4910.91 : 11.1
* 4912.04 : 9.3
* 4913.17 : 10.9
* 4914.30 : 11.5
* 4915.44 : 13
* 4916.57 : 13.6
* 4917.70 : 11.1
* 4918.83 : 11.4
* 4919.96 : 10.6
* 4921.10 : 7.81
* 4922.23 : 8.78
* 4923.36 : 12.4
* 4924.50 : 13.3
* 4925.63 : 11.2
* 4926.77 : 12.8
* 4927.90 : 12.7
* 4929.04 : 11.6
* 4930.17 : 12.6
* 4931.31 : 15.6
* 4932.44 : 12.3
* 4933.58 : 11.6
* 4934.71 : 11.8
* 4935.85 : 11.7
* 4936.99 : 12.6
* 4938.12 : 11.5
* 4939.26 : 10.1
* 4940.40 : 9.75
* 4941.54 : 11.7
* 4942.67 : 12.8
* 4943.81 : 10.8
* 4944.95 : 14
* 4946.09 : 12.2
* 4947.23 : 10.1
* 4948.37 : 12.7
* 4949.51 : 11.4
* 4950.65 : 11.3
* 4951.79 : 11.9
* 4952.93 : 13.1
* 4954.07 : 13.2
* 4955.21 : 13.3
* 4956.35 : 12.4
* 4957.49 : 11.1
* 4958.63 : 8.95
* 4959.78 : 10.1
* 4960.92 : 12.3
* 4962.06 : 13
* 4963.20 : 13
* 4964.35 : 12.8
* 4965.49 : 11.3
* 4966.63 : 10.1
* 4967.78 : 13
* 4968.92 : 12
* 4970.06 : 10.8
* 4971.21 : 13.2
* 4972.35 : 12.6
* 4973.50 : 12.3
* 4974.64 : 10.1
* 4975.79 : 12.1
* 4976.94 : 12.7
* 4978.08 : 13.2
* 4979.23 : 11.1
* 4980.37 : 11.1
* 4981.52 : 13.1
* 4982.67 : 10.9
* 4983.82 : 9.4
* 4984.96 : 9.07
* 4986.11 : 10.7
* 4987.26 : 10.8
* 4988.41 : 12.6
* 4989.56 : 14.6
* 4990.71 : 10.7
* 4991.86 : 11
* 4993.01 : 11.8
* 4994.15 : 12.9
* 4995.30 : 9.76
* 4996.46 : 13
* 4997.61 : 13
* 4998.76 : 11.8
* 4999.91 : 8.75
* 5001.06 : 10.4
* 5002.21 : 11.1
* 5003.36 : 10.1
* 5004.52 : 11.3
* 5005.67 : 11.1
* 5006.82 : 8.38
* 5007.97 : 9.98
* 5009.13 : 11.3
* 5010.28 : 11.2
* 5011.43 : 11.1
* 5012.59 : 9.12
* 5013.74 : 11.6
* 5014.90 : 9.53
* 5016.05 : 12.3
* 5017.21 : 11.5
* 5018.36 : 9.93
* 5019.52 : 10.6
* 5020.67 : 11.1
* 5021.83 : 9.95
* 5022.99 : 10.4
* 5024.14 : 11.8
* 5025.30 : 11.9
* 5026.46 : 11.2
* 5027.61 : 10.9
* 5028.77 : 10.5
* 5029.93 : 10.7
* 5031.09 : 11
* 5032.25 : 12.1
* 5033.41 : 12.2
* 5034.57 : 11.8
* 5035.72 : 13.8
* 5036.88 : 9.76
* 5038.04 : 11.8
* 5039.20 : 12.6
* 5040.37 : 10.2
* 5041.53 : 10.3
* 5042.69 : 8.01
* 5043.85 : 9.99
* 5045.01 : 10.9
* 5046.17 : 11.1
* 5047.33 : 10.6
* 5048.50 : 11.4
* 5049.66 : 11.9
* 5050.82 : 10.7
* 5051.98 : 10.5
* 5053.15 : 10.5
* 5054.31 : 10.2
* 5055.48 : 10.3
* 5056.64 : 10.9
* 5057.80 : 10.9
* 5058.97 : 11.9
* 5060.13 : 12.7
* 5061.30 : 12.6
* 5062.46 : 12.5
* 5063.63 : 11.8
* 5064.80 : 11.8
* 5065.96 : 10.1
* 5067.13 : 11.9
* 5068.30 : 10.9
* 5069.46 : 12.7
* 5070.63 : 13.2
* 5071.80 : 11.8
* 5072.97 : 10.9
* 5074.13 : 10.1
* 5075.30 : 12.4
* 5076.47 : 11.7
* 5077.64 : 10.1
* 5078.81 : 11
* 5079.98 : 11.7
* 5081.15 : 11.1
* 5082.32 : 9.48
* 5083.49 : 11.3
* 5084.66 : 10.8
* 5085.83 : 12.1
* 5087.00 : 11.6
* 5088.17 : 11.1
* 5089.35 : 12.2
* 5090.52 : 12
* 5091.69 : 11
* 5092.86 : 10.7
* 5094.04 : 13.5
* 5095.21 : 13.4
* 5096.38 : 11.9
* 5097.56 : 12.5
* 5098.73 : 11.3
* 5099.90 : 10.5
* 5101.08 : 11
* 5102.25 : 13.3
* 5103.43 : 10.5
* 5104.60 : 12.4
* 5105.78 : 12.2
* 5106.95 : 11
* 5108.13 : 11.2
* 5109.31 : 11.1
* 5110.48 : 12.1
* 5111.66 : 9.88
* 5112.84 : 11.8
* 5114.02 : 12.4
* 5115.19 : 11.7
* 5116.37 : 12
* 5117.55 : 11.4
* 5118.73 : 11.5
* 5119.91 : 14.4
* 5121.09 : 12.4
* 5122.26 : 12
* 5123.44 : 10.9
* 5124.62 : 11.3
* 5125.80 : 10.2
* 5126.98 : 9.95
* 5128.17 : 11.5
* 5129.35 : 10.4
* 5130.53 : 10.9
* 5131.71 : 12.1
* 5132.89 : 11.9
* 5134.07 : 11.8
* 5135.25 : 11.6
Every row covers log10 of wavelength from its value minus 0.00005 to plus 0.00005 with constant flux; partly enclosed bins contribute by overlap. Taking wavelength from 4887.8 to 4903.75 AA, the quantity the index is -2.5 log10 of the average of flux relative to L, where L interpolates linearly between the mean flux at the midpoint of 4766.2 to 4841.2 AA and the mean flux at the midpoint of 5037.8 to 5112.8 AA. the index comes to 0.02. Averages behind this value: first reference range 12.7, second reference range 11.3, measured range 12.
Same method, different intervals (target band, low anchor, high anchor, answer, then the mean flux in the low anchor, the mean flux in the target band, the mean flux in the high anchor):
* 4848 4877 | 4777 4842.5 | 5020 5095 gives 0.18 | 12.7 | 10.5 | 11.3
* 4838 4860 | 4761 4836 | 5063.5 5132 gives 0.04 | 12.7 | 12.1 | 11.5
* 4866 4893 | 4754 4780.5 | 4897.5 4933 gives 0.10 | 13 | 11.1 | 12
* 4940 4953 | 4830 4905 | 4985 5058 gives -0.05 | 11.6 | 11.8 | 11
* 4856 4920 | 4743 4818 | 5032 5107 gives 0.10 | 12.8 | 11.2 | 11.4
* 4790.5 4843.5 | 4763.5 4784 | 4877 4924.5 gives 0.00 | 13.1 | 12.6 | 11.7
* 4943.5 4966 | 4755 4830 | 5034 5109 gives 0.00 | 12.8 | 12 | 11.4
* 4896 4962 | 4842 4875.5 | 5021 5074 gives -0.09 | 10.9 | 11.9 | 11.2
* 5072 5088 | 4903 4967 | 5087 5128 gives 0.05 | 11.8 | 11.1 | 11.7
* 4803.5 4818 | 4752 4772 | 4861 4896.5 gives -0.05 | 12.8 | 12.5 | 10.8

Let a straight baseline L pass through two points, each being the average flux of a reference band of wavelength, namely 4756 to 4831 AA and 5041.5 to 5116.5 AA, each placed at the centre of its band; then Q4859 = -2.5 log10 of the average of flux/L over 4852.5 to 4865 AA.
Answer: 0.28 mag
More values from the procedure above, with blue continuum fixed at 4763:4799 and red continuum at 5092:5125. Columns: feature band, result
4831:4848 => -0.01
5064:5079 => 0.04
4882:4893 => 0.13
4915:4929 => 0.08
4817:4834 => 0.01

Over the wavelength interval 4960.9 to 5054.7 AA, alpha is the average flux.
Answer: 11.2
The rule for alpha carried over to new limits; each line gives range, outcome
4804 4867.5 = 11.9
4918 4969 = 11.8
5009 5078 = 11.2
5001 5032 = 10.8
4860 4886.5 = 10.7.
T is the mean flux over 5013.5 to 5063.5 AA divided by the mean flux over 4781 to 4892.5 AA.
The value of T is 0.93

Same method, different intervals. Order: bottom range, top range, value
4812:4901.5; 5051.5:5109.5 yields 0.98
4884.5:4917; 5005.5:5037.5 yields 0.92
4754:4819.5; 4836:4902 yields 0.89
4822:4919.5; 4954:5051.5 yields 0.97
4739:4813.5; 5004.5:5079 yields 0.86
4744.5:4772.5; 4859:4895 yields 0.83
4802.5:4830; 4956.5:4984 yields 0.94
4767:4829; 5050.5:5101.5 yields 0.90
